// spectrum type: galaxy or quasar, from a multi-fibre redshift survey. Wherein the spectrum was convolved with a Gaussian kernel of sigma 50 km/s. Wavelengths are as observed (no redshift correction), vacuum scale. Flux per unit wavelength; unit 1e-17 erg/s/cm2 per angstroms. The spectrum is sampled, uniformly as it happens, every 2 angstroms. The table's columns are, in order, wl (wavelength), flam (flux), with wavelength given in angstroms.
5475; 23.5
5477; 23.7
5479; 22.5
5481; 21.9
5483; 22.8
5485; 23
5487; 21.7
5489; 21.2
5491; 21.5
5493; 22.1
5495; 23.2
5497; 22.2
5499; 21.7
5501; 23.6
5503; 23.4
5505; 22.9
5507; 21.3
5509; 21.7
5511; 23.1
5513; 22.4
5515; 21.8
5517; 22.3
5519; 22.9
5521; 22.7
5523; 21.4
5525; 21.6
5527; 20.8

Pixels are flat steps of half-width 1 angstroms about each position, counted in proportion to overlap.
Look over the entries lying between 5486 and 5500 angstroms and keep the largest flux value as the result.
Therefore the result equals 23.2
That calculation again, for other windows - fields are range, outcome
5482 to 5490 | 23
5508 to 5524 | 23.1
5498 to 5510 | 23.6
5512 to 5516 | 22.4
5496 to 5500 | 22.2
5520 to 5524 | 22.7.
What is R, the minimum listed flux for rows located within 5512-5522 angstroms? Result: 21.8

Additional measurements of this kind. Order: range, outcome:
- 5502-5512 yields 21.3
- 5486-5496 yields 21.2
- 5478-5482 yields 21.9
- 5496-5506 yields 21.7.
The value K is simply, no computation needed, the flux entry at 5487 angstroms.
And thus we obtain 21.7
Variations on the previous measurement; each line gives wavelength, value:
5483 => 22.8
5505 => 22.9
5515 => 21.8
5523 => 21.4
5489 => 21.2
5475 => 23.5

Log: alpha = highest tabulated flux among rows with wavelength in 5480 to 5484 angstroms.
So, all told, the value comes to 22.8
